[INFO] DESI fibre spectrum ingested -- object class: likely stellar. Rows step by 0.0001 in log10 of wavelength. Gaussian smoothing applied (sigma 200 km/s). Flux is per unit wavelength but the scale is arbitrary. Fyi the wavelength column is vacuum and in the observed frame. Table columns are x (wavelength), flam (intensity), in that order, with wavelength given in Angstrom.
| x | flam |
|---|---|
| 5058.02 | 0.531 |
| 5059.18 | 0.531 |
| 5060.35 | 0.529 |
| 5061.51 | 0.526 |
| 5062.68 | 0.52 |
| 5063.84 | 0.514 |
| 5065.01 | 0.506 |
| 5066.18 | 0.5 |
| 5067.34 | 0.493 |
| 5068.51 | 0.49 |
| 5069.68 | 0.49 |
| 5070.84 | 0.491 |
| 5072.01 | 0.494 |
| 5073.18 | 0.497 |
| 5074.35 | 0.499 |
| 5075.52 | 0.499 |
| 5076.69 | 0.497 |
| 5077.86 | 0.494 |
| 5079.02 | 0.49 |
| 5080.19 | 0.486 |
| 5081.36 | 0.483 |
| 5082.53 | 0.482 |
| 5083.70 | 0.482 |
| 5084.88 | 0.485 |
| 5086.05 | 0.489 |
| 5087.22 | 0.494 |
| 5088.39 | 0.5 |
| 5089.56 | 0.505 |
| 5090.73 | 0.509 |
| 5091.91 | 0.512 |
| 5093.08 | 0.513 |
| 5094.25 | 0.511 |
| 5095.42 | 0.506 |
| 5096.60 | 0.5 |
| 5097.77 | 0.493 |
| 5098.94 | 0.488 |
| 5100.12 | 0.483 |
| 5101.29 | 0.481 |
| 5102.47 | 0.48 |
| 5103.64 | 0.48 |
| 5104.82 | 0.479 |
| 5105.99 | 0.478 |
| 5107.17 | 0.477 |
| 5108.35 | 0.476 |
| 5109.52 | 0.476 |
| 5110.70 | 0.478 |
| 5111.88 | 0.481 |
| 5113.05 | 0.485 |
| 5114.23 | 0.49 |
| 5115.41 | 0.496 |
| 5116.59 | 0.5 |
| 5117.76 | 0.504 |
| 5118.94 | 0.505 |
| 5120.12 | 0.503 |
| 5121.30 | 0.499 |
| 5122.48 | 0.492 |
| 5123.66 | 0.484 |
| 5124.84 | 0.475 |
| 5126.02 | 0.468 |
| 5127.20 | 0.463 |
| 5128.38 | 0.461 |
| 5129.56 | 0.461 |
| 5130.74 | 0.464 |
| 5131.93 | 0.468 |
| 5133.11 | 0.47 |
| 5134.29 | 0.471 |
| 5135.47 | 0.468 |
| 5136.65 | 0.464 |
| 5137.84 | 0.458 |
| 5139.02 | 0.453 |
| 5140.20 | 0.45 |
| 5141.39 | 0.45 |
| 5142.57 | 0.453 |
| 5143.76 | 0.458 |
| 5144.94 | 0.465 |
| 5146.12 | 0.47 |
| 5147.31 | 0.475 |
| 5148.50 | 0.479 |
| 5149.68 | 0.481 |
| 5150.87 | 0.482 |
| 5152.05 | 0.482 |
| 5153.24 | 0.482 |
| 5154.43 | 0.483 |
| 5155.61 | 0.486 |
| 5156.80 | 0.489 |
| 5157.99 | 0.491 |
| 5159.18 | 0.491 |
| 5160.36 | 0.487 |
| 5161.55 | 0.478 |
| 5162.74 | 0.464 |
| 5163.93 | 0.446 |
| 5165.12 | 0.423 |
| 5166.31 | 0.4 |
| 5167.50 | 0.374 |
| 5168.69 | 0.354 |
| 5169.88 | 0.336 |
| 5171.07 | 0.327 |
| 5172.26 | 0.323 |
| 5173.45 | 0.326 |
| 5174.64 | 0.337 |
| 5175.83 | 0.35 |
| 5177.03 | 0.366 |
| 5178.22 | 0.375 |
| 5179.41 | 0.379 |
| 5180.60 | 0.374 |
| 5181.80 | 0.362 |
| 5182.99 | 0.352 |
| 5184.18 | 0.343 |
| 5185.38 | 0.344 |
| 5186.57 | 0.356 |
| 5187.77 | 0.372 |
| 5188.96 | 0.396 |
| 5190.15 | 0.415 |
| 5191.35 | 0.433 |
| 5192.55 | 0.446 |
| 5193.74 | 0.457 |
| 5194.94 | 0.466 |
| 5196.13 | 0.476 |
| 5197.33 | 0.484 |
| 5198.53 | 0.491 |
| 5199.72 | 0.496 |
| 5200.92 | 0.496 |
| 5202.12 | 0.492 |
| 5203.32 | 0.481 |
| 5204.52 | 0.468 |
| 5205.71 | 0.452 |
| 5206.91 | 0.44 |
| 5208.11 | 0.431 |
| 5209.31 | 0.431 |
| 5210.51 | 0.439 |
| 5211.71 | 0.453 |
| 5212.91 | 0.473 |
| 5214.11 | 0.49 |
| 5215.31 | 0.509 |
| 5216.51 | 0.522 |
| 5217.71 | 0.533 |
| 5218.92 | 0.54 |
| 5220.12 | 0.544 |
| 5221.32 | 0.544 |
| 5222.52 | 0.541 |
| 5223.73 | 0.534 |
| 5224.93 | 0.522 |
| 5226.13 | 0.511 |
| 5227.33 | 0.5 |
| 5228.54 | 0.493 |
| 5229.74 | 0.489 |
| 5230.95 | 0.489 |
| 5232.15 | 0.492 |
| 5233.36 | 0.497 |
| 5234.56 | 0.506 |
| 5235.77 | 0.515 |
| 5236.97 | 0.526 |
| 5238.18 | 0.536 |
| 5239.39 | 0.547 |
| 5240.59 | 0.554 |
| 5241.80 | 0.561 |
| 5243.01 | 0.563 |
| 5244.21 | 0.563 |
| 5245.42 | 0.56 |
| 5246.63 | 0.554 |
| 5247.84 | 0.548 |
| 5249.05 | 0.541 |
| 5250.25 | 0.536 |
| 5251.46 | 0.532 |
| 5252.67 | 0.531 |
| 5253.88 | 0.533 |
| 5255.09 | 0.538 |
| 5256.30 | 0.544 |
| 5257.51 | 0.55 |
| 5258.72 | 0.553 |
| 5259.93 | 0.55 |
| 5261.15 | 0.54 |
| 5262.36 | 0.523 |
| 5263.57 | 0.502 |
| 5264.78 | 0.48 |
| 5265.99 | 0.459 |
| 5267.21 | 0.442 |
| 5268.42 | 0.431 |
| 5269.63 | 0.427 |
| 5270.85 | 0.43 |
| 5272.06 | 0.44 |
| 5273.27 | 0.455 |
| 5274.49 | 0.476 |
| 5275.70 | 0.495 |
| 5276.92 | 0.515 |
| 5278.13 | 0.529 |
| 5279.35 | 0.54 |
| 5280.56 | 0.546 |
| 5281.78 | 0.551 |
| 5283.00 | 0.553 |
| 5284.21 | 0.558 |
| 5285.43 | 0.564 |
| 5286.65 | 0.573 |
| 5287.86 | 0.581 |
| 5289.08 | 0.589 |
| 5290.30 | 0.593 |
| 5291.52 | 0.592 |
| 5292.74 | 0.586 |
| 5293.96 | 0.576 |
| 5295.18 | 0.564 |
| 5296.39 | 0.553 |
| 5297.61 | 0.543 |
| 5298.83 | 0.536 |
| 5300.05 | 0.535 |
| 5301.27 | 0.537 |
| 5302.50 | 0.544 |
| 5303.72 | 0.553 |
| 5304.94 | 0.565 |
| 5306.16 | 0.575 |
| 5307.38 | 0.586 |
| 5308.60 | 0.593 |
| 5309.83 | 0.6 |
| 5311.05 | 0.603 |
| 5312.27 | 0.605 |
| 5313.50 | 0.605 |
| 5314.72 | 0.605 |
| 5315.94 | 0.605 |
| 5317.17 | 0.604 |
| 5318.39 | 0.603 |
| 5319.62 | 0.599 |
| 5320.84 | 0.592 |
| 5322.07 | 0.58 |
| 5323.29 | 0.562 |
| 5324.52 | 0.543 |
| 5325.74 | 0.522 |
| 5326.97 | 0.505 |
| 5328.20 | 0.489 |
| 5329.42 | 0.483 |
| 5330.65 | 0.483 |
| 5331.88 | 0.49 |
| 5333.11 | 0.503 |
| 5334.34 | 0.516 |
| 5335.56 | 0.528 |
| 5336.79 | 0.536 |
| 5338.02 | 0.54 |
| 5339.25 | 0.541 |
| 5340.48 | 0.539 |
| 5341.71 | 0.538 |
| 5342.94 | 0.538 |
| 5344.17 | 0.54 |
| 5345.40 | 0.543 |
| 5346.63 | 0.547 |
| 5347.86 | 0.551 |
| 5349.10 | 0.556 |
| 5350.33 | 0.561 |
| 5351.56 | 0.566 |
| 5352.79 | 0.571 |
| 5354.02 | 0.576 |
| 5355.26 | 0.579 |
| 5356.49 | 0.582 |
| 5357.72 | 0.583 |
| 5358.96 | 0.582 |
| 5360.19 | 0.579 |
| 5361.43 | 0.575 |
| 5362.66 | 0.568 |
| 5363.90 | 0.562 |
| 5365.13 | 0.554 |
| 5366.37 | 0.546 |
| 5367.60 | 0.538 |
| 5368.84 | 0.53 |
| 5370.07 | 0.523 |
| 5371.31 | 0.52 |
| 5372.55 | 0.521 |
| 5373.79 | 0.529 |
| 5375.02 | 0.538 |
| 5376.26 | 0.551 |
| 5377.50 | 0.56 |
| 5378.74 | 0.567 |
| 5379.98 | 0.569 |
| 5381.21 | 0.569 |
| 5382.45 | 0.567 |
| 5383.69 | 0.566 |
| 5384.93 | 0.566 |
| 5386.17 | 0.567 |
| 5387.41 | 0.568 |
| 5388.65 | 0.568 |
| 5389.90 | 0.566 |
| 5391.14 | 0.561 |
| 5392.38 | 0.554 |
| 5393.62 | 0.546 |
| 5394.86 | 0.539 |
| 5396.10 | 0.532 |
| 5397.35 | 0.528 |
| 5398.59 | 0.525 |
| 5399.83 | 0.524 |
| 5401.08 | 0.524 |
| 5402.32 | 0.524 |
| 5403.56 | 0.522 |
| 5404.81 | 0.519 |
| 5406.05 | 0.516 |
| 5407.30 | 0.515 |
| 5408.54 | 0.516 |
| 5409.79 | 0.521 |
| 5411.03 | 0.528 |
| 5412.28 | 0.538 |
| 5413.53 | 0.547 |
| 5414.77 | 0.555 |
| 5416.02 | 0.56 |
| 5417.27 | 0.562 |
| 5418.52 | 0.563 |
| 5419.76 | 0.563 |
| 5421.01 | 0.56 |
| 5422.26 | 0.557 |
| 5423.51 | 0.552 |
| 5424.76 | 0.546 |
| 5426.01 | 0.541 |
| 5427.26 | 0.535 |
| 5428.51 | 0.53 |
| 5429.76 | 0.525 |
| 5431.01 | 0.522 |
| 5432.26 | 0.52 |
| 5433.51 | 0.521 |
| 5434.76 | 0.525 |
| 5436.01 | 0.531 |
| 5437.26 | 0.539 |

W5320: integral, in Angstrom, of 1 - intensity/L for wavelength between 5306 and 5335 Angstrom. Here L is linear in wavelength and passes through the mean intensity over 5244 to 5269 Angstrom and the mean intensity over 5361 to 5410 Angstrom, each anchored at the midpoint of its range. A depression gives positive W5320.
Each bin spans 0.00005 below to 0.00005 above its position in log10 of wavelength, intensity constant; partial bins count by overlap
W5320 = -1.4 Angstrom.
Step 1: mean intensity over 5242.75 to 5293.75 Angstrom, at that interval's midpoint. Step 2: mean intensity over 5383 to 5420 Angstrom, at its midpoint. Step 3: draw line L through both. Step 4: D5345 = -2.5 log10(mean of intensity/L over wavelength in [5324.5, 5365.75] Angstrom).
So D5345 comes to -0.014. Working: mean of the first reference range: 0.528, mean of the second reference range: 0.543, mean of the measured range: 0.543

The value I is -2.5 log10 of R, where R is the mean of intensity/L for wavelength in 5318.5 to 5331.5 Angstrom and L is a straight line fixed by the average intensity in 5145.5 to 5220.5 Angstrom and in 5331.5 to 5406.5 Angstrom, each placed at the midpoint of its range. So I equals -0.03 mag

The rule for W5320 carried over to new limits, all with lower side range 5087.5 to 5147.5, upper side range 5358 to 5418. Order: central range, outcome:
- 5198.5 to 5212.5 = 1.09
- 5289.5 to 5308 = -1.35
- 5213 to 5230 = -0.42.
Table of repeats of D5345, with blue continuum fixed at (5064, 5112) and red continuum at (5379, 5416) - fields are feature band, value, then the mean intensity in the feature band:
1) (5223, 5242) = 0.00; 0.516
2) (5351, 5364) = -0.08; 0.575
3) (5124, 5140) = 0.08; 0.465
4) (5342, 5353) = -0.03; 0.552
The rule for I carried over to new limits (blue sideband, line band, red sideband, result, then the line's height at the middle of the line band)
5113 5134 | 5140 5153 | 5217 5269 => 0.05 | 0.49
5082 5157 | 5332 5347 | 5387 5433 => -0.01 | 0.525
